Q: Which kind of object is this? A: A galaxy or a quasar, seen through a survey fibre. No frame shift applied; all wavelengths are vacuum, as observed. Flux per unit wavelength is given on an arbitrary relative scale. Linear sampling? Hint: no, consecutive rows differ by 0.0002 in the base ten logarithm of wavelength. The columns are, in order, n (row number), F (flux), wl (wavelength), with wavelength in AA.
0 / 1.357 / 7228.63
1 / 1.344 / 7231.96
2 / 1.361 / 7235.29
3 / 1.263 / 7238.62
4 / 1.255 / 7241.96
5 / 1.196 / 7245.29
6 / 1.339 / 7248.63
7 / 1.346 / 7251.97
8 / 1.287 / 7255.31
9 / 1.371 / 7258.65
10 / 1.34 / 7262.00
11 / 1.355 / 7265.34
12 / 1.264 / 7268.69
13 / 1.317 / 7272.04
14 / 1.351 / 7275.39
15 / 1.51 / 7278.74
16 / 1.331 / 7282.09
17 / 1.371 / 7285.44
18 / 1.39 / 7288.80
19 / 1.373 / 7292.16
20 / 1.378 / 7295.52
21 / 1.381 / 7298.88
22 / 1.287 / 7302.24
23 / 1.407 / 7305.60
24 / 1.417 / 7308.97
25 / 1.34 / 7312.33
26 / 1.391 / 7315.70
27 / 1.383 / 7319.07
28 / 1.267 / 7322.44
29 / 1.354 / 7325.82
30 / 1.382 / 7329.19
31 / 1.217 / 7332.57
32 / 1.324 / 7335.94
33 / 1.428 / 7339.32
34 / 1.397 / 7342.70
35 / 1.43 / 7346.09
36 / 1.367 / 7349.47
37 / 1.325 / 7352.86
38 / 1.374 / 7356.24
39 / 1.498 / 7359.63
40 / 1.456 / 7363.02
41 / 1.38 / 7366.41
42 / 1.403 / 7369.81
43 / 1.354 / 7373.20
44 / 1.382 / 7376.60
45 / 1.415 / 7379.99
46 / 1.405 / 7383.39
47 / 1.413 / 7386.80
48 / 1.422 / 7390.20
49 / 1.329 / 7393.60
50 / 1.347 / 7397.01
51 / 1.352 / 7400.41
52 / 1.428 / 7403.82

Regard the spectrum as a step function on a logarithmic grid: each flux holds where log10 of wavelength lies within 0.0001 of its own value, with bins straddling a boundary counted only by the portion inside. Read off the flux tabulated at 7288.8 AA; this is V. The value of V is 1.39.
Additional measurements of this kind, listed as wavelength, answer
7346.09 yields 1.43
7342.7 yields 1.397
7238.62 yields 1.263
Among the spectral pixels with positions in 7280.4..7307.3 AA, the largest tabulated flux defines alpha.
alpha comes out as 1.407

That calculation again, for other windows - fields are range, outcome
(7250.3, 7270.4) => 1.371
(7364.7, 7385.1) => 1.415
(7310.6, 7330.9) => 1.391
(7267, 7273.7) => 1.317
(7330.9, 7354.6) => 1.43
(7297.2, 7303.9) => 1.381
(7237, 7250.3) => 1.339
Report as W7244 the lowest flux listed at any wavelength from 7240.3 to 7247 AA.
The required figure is 1.196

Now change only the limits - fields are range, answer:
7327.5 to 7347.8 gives 1.217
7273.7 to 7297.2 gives 1.331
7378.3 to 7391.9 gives 1.405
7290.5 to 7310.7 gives 1.287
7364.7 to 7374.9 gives 1.354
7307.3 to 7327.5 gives 1.267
